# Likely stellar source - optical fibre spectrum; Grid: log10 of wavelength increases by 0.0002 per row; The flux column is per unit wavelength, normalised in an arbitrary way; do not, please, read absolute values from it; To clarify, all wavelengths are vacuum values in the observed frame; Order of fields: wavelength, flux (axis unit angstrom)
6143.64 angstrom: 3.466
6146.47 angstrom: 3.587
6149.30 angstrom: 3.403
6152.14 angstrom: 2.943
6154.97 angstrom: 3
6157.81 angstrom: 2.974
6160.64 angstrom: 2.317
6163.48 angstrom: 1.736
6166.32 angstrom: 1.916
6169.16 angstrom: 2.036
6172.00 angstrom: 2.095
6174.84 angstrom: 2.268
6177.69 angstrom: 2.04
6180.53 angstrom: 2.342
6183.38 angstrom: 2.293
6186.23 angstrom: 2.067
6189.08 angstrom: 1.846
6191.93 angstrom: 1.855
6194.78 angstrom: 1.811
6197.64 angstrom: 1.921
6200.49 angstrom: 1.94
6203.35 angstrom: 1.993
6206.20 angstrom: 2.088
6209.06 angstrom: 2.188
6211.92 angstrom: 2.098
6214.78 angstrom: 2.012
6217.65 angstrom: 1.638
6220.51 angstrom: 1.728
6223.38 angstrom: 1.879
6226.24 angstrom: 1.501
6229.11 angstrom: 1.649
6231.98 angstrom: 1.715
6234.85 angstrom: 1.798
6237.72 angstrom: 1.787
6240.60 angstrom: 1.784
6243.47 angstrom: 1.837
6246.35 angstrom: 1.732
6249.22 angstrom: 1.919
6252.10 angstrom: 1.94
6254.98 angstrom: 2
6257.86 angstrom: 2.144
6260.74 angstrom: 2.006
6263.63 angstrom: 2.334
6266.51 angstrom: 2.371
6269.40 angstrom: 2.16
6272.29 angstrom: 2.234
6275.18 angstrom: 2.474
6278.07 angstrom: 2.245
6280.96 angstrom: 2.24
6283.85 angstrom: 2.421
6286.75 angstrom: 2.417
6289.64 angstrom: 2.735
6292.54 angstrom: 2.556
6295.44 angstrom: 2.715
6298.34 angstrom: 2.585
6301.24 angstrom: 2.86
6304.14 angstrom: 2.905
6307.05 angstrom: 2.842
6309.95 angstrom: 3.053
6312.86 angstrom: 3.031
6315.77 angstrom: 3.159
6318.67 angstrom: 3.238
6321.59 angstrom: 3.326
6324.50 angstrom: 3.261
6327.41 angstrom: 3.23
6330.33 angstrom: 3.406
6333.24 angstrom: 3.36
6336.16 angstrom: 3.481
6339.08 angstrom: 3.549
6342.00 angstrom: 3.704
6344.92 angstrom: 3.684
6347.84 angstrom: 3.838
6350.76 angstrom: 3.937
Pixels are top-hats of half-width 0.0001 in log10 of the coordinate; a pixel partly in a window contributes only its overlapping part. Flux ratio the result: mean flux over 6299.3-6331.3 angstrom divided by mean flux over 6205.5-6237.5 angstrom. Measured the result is 1.69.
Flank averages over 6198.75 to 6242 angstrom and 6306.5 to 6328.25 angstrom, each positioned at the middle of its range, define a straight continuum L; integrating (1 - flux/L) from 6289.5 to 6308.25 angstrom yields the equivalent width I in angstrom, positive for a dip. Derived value 1.1 angstrom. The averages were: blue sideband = 1.85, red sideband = 3.15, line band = 2.74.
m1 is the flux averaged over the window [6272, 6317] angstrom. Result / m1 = 2.66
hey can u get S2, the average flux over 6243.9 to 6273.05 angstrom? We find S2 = 2.07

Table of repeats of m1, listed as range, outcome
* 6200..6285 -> 1.99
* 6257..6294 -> 2.34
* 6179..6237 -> 1.92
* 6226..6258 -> 1.82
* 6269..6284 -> 2.29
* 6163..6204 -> 2.02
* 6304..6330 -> 3.14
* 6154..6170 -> 2.32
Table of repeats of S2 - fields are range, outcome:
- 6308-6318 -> 3.08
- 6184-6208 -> 1.96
